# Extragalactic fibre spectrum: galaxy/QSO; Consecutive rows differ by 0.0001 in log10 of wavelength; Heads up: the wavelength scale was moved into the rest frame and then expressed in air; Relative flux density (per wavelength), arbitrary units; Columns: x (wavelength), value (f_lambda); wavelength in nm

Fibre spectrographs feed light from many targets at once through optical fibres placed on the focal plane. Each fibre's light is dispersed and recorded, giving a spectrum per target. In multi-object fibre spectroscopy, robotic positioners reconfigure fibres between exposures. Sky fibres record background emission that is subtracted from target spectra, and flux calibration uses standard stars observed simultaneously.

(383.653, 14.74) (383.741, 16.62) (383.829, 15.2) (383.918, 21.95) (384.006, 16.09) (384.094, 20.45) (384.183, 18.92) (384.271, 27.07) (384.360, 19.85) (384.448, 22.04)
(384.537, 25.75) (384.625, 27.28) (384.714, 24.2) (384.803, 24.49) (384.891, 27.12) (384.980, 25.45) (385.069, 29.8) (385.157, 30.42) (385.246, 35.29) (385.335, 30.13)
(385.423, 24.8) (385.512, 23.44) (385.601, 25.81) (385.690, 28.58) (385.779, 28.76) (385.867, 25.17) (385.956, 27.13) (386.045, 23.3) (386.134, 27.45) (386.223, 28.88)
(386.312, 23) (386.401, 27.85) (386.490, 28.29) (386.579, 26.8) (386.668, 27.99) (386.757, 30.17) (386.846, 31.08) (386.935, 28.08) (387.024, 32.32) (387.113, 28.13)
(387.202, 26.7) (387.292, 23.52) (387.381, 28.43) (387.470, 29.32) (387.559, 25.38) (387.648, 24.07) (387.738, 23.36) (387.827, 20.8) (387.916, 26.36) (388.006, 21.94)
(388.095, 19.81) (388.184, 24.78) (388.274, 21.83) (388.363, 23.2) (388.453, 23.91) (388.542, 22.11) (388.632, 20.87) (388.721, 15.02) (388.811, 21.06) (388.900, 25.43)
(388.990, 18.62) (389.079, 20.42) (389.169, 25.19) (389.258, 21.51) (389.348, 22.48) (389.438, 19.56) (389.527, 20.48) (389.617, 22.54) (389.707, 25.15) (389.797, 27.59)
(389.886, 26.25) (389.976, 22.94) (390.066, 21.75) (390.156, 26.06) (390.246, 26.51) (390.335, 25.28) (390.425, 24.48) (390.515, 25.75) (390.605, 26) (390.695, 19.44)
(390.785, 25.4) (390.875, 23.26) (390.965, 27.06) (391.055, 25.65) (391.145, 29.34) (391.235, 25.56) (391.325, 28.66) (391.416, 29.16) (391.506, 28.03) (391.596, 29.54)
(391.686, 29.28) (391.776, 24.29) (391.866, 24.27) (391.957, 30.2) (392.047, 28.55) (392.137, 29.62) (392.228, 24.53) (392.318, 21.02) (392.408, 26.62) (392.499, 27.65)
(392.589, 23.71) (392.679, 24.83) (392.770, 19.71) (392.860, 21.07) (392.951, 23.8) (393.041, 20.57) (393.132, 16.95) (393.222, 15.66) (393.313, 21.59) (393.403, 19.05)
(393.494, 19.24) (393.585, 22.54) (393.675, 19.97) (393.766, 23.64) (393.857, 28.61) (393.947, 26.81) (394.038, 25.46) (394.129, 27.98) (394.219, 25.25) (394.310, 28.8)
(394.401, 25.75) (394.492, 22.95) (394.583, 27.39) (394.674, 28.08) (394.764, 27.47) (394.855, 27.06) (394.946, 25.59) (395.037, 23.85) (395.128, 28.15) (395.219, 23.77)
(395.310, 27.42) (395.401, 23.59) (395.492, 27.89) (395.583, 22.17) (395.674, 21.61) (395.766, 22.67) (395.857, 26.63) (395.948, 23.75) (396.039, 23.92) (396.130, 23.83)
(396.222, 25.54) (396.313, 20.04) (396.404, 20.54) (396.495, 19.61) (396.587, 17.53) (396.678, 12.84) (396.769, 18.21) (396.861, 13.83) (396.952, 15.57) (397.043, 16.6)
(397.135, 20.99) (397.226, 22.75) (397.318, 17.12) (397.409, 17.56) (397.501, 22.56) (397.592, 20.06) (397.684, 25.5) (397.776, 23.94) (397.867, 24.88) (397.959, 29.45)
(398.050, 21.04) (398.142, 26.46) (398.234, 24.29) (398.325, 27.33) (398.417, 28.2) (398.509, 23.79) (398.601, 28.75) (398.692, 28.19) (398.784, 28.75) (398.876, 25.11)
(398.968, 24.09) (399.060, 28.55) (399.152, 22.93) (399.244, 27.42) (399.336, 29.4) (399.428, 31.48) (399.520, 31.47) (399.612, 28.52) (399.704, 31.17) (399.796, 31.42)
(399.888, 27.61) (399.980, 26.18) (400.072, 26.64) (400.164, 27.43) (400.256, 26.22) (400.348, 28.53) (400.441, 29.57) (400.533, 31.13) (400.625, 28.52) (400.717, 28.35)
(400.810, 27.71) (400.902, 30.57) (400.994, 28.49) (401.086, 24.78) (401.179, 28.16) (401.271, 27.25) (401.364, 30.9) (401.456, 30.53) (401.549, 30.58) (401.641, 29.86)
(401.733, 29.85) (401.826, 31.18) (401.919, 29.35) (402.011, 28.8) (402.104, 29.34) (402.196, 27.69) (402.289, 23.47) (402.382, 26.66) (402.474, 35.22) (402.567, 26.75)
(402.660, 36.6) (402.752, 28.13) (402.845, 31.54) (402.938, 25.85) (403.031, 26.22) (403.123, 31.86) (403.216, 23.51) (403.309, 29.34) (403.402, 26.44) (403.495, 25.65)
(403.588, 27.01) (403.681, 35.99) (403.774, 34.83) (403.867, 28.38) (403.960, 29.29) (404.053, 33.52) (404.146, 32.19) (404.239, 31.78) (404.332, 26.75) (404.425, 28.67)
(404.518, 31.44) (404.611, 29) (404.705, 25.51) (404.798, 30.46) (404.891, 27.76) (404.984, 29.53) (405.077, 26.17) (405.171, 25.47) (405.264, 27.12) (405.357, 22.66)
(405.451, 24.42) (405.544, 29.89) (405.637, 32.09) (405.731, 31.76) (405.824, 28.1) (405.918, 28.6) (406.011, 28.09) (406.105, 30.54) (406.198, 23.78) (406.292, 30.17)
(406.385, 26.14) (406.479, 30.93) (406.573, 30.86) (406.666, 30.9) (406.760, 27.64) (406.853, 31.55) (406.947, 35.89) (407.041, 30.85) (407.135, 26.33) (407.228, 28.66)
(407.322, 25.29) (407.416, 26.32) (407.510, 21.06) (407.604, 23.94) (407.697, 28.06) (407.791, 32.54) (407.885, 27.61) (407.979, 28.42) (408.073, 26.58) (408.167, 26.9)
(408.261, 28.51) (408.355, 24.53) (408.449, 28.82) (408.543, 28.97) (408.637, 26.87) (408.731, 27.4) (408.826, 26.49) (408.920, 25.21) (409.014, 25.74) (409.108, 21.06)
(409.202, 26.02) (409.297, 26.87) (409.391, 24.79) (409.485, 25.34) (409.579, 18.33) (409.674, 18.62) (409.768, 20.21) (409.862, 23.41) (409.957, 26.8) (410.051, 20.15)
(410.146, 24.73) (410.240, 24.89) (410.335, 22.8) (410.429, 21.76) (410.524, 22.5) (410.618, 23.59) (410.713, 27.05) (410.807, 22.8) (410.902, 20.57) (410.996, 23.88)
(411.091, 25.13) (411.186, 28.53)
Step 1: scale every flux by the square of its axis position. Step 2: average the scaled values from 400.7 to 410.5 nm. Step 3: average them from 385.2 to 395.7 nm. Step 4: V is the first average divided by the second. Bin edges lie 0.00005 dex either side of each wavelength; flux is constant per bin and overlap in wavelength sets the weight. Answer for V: 1.2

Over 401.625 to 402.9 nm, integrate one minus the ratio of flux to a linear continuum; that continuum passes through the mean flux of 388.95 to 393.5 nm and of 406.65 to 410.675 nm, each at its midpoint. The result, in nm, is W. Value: -0.22 nm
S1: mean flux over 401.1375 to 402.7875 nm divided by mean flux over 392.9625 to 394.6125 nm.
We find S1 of 1.27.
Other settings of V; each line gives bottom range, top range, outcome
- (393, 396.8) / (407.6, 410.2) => 1.17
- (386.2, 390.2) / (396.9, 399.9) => 1.09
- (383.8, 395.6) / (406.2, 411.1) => 1.15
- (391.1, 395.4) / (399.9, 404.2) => 1.21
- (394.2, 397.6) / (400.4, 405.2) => 1.33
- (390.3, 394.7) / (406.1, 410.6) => 1.14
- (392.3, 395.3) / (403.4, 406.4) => 1.27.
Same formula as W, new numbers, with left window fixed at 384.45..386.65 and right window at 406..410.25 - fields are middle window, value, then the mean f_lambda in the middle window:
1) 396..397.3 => 0.36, 19.3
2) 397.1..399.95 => 0.09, 25.9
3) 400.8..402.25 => -0.13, 29.1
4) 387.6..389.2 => 0.28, 22.1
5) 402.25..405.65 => -0.28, 28.8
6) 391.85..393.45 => 0.21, 23.3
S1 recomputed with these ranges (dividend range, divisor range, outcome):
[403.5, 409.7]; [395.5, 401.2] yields 1.12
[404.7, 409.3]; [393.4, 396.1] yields 1.11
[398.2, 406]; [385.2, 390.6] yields 1.14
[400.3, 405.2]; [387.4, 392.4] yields 1.19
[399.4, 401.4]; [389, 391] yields 1.21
